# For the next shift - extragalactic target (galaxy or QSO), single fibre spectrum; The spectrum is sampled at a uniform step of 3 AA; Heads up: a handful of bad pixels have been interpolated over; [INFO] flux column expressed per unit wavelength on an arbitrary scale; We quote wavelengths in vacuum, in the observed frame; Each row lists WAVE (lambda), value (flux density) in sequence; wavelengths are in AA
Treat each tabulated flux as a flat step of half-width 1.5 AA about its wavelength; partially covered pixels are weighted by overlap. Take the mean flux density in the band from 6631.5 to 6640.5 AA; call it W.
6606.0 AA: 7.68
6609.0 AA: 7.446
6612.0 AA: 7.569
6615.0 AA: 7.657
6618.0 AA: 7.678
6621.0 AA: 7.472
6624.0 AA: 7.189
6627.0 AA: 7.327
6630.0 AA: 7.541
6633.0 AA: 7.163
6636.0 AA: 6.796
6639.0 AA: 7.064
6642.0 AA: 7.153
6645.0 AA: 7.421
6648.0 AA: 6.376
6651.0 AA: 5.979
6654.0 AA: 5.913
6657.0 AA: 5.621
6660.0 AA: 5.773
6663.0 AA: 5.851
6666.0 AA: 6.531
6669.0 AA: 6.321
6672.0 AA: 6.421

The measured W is 7.01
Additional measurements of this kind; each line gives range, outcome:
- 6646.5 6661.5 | 5.93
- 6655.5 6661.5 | 5.7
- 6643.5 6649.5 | 6.9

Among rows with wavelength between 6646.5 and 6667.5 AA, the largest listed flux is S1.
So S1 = 6.531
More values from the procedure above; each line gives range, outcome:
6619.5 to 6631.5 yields 7.541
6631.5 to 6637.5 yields 7.163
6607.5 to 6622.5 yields 7.678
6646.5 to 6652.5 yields 6.376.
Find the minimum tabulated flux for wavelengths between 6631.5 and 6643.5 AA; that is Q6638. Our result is 6.796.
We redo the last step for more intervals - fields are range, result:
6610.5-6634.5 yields 7.163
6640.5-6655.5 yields 5.913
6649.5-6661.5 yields 5.621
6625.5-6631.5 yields 7.327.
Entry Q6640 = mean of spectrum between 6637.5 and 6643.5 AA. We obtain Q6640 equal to 7.11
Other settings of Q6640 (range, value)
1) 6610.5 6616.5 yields 7.61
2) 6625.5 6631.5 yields 7.43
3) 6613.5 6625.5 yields 7.5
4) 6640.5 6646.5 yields 7.29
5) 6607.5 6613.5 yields 7.51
